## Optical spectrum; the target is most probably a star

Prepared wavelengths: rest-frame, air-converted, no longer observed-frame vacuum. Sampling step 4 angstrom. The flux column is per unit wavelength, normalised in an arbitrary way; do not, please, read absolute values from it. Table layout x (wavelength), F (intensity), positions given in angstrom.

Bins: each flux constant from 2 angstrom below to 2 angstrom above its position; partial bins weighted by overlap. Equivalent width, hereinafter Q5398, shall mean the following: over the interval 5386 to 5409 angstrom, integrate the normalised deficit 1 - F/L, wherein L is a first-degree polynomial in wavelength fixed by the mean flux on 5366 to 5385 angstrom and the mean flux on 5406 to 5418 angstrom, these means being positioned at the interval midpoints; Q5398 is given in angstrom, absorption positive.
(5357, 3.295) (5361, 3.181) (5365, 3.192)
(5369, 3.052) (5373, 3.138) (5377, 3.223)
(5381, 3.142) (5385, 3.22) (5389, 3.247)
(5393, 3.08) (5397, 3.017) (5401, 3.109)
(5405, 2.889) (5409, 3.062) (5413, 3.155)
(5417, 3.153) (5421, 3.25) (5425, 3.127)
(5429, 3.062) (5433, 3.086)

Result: 0.3 angstrom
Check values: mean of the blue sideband 3.15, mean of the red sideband 3.1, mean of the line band 3.07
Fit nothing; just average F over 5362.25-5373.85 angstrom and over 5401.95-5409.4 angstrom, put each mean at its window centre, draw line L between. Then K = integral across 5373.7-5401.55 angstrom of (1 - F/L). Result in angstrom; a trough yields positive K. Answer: -0.91 angstrom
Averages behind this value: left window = 3.13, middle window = 3.15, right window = 2.98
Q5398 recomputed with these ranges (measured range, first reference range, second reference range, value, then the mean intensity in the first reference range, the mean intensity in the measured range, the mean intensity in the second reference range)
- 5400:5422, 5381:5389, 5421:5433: 0.4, 3.21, 3.1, 3.12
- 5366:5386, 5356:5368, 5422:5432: 0.2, 3.2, 3.15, 3.11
